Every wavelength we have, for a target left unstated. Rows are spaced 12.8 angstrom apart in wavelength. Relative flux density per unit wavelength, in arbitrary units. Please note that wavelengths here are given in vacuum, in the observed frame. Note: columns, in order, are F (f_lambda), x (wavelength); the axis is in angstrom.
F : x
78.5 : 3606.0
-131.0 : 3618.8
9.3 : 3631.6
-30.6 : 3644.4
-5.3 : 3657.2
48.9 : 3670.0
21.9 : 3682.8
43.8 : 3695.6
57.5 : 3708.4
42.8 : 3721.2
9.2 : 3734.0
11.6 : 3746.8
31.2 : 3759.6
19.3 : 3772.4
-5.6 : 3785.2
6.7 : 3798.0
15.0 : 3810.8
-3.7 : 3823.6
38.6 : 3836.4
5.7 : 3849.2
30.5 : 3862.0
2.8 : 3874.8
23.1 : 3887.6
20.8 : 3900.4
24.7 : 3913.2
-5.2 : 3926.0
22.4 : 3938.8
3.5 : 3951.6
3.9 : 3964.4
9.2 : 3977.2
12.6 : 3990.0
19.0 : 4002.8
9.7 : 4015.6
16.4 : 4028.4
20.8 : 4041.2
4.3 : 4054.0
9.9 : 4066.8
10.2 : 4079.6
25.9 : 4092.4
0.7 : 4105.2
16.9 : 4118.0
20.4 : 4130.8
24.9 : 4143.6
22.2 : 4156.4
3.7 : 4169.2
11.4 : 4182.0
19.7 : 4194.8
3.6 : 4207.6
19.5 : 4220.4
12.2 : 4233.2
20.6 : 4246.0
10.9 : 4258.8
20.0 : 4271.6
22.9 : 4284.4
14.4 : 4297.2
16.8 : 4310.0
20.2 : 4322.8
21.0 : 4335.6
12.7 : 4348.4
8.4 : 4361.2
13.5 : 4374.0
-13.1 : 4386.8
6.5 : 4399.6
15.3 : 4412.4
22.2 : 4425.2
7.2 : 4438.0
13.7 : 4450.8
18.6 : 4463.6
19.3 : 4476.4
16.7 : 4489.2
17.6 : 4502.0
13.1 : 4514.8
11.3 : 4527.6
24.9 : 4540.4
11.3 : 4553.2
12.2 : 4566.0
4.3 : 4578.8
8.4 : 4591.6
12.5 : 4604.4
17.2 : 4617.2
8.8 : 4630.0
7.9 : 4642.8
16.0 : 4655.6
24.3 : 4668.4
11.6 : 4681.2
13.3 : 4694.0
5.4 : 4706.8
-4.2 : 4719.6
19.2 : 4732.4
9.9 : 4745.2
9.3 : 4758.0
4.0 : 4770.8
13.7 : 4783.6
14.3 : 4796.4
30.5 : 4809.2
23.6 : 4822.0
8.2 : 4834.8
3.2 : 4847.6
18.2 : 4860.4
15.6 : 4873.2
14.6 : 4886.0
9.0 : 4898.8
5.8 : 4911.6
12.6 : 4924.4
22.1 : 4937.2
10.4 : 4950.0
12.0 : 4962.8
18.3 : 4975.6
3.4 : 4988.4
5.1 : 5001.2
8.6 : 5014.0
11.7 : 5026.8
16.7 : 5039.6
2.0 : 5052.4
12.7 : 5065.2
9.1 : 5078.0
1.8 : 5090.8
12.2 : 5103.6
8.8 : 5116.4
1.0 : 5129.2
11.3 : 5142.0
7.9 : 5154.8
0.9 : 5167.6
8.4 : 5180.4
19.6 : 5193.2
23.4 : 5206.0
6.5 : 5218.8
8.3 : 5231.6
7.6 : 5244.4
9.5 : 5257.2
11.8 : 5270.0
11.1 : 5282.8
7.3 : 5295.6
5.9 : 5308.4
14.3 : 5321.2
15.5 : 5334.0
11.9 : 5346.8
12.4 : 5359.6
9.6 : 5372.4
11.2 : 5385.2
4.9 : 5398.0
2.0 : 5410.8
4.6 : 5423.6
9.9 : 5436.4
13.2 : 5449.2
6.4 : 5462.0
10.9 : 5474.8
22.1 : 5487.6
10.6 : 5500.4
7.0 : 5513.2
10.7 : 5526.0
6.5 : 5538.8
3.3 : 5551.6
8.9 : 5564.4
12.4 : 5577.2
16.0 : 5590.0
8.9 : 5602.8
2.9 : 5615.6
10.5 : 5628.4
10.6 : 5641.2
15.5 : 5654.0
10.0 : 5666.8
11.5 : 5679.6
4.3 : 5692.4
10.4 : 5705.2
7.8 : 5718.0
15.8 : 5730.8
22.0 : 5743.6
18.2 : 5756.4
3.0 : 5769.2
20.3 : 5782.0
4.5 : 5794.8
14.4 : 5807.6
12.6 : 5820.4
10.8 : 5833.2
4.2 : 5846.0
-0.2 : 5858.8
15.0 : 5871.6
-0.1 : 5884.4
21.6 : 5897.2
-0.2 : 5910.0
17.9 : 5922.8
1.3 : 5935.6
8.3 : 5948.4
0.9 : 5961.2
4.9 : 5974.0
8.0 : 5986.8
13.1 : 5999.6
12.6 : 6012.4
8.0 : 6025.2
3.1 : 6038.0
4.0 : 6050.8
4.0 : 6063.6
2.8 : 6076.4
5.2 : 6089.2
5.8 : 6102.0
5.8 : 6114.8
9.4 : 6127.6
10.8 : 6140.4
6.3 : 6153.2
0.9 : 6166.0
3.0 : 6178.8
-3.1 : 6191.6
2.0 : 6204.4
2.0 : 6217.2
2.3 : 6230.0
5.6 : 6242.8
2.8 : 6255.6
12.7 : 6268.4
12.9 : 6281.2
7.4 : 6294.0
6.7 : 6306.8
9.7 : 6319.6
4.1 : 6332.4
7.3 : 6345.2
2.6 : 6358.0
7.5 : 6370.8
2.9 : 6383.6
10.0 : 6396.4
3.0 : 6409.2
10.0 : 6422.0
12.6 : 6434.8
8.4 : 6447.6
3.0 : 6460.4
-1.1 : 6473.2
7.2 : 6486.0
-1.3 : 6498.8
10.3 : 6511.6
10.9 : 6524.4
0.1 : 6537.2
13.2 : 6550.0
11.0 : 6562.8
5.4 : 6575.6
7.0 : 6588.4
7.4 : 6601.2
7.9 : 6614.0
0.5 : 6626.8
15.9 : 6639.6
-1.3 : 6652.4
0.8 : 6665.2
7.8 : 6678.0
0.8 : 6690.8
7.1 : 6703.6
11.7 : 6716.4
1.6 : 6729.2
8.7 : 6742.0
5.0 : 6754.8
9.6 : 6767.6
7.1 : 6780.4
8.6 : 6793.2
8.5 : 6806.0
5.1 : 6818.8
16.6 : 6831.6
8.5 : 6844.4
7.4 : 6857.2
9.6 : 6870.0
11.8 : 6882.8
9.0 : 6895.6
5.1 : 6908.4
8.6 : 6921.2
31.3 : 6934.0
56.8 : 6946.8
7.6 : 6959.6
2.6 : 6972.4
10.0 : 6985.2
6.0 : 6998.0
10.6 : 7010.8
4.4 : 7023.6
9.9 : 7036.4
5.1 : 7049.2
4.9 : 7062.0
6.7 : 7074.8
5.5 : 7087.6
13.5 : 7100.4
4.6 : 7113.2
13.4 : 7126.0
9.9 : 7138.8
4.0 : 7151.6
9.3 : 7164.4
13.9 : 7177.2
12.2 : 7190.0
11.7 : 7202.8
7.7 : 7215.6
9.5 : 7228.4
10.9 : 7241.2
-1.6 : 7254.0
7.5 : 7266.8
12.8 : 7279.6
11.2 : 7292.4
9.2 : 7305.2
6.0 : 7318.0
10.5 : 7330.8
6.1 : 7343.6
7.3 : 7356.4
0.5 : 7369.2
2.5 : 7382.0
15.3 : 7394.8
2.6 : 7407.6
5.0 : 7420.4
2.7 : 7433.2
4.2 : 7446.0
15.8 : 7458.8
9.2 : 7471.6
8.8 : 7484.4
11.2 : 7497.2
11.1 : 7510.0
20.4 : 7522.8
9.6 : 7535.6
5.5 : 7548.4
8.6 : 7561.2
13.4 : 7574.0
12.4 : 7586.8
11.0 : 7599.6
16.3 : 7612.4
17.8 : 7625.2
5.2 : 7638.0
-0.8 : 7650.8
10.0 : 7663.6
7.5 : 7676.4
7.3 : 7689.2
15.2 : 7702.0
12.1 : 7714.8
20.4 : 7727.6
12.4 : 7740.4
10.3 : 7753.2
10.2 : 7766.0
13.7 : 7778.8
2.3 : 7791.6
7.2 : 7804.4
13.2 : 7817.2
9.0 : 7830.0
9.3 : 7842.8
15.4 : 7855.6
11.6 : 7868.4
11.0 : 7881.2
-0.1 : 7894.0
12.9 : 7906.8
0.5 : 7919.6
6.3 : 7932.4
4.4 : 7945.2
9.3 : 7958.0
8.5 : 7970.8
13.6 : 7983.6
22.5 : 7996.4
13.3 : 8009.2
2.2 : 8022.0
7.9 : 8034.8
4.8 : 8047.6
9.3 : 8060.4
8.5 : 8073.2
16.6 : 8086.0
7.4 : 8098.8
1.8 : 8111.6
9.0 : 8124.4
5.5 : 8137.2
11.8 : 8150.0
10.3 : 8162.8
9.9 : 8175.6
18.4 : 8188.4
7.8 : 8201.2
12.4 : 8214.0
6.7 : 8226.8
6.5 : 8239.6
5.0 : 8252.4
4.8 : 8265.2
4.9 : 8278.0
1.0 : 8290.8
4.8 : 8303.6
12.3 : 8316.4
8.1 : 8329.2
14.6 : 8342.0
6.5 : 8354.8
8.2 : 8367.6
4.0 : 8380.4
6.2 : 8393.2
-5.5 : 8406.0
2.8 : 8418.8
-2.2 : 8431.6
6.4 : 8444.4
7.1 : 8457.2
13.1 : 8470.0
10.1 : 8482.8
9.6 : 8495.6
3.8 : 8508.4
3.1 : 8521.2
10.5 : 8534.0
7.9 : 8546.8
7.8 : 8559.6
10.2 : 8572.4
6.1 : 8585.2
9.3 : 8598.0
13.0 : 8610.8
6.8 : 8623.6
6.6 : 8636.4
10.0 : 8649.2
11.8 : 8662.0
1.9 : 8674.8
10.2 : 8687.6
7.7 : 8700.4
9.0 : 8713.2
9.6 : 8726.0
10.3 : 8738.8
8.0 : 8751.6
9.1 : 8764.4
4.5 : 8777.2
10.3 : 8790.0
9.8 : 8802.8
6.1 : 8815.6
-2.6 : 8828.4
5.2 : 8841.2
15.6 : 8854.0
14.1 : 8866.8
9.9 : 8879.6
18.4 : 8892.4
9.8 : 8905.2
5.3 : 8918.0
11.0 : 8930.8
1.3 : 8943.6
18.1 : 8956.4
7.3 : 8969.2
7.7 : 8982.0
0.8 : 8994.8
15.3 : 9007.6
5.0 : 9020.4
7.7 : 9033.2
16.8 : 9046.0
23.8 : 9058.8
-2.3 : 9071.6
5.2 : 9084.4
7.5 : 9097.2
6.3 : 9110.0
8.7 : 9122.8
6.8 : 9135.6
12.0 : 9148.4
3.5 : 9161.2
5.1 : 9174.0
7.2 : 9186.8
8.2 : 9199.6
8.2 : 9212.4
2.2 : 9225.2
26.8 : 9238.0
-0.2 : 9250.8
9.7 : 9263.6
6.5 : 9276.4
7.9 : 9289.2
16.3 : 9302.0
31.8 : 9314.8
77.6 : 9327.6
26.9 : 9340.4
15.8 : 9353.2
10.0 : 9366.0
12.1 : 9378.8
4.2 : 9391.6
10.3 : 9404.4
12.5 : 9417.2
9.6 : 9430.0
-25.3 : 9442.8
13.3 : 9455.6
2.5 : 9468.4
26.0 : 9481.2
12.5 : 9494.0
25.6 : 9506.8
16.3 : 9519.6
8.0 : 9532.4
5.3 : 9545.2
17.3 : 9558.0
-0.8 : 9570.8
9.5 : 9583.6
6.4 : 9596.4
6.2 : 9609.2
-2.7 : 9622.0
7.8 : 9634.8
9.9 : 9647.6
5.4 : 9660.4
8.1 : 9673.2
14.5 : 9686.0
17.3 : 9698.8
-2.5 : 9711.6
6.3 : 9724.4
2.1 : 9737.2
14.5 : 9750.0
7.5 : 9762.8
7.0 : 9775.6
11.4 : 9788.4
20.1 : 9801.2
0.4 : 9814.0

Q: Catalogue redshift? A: 0.86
